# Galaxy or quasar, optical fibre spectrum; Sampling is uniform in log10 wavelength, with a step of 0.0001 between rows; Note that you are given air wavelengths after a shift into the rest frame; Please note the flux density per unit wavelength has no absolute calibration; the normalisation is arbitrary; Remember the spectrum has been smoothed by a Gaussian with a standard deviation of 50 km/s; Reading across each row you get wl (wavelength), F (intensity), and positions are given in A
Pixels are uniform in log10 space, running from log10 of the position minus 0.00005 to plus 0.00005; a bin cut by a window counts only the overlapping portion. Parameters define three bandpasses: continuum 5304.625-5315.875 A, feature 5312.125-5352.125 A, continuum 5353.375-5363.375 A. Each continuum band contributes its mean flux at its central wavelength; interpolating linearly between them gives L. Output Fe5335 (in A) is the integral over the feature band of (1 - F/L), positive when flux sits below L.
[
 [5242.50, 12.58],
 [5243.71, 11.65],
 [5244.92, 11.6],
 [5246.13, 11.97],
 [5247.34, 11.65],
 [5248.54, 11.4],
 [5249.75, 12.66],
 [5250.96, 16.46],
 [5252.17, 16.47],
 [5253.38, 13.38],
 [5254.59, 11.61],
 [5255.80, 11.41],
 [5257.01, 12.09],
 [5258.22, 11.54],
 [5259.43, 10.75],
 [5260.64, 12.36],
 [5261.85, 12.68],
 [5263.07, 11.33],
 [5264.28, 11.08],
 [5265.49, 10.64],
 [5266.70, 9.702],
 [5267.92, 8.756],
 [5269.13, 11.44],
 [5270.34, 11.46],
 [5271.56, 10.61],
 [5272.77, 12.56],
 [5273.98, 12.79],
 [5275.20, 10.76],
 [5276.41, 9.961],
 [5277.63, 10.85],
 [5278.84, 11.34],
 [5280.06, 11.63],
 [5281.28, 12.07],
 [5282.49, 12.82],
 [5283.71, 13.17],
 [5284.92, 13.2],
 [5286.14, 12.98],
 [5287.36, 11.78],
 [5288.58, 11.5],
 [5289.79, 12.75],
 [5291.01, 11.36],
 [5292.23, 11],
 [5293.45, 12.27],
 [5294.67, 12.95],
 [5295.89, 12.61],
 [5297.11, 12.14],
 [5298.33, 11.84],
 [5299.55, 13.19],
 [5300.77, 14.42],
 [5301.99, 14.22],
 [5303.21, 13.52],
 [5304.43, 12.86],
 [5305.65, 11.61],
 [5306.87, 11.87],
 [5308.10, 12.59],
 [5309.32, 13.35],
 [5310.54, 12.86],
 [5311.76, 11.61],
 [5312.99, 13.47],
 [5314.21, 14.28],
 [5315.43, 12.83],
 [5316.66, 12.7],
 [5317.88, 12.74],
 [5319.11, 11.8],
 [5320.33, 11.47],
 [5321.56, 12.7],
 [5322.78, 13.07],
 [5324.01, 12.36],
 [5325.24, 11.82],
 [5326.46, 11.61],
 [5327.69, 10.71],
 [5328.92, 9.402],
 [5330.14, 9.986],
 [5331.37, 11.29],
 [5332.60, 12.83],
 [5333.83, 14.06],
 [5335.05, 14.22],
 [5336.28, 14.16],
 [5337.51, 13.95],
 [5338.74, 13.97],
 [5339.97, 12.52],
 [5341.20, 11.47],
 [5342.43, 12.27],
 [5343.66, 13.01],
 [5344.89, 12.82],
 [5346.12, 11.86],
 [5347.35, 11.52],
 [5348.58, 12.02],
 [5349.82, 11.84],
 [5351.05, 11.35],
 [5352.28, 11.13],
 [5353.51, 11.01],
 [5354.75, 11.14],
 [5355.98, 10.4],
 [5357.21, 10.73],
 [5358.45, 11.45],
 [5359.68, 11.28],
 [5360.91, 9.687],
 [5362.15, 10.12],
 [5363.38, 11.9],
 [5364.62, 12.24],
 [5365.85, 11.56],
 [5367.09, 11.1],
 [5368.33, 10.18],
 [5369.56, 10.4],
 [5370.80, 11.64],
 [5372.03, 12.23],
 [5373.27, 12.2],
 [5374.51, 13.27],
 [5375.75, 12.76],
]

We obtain -1.8 A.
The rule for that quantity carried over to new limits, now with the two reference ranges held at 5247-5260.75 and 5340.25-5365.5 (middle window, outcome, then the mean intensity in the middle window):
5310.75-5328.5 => -0.69 A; 12.3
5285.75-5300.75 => -0.09 A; 12.3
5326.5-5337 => -0.31 A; 12.1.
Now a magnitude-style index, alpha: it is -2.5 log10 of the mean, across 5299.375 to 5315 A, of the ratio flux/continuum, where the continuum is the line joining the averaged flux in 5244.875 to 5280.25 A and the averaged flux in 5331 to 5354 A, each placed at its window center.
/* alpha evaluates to -0.076 mag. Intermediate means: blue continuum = 11.8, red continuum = 12.5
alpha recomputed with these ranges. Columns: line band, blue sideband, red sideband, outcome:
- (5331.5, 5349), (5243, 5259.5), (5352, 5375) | -0.122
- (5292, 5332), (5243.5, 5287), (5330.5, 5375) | -0.040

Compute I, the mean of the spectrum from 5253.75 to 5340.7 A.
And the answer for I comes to 12.1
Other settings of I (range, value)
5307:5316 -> 12.9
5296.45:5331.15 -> 12.4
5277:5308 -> 12.4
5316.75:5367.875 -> 11.9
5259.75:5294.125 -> 11.6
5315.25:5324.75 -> 12.4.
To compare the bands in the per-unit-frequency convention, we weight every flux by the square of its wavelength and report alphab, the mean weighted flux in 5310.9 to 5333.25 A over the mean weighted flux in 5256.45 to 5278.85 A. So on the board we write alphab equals 1.10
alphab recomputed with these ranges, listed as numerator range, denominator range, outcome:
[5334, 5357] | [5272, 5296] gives 1.05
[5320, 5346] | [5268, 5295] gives 1.07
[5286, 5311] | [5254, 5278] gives 1.13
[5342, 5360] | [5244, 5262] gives 0.96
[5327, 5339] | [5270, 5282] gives 1.11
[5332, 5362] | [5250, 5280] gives 1.06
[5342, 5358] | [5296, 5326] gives 0.93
